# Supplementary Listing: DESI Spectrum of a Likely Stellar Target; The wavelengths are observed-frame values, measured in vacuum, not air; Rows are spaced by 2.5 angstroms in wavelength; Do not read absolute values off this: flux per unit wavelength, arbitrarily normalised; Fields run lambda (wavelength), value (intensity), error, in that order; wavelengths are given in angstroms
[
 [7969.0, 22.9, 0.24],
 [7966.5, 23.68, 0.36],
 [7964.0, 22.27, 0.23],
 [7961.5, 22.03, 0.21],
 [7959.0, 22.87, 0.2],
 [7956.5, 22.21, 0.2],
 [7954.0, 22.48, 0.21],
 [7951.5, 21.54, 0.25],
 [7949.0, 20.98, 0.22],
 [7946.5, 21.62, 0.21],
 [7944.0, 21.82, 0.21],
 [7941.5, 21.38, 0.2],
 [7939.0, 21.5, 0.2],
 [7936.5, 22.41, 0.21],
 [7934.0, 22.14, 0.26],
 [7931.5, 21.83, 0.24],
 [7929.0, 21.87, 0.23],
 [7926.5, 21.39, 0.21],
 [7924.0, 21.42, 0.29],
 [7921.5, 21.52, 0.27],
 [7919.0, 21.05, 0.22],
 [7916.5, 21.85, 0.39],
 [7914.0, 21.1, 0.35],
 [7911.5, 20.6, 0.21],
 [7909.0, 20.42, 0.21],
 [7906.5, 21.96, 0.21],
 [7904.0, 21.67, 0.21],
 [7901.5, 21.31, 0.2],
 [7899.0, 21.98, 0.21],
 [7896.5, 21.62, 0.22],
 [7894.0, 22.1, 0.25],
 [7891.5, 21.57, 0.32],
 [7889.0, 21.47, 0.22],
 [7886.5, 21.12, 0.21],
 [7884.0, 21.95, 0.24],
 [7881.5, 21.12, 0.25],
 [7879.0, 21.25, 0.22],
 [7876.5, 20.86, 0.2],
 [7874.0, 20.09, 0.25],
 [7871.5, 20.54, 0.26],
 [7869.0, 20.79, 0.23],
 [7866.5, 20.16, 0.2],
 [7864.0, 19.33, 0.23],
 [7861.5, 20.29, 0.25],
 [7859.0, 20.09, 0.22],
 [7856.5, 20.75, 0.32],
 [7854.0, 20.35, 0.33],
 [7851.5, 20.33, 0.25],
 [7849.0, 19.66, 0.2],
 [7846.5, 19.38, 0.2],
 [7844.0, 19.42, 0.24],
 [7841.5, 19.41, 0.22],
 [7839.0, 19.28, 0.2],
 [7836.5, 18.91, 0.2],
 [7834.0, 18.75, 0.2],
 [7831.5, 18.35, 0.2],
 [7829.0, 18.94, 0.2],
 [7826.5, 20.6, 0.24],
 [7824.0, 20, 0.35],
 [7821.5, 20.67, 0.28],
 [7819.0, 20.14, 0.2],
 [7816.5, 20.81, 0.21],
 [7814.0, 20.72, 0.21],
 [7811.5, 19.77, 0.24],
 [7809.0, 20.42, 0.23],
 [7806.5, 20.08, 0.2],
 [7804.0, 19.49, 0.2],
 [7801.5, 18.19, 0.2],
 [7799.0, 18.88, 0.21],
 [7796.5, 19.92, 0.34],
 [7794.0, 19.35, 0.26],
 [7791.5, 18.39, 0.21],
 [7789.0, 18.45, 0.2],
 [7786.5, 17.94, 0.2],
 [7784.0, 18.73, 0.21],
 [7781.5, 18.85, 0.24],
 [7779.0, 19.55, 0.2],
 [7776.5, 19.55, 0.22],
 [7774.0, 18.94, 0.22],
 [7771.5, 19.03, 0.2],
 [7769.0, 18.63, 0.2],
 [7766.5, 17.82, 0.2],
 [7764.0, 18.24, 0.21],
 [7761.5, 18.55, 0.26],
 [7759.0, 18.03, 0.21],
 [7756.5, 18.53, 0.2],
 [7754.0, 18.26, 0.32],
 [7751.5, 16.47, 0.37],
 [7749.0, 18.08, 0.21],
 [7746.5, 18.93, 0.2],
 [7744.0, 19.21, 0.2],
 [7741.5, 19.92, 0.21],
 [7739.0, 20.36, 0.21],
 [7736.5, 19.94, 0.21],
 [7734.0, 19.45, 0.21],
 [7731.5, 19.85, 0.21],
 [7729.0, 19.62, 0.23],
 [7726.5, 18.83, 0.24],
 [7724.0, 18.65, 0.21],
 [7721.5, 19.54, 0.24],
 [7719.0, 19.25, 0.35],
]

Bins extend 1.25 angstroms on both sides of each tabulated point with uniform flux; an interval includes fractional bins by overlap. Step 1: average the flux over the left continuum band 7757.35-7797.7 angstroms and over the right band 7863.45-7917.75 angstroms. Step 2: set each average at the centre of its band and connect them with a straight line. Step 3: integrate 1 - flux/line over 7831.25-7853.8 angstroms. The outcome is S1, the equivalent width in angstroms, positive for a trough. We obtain 0.9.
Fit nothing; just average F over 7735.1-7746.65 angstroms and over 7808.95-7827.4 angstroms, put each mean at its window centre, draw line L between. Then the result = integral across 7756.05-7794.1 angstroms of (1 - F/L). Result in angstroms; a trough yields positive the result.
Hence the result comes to 2.6 angstroms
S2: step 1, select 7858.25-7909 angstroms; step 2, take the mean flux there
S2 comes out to 21.1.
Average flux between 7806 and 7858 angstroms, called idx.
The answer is 19.8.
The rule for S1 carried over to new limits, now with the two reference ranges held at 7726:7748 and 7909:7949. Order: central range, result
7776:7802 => 1.6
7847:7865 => 0.6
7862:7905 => -0.1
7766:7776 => 0.6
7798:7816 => 0.5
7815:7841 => 1.1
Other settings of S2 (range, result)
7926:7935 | 21.8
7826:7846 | 19.2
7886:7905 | 21.6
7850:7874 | 20.3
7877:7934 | 21.5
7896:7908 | 21.7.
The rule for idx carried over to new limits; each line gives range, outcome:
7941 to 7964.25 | 21.9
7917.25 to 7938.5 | 21.7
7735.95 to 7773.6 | 18.6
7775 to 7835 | 19.4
